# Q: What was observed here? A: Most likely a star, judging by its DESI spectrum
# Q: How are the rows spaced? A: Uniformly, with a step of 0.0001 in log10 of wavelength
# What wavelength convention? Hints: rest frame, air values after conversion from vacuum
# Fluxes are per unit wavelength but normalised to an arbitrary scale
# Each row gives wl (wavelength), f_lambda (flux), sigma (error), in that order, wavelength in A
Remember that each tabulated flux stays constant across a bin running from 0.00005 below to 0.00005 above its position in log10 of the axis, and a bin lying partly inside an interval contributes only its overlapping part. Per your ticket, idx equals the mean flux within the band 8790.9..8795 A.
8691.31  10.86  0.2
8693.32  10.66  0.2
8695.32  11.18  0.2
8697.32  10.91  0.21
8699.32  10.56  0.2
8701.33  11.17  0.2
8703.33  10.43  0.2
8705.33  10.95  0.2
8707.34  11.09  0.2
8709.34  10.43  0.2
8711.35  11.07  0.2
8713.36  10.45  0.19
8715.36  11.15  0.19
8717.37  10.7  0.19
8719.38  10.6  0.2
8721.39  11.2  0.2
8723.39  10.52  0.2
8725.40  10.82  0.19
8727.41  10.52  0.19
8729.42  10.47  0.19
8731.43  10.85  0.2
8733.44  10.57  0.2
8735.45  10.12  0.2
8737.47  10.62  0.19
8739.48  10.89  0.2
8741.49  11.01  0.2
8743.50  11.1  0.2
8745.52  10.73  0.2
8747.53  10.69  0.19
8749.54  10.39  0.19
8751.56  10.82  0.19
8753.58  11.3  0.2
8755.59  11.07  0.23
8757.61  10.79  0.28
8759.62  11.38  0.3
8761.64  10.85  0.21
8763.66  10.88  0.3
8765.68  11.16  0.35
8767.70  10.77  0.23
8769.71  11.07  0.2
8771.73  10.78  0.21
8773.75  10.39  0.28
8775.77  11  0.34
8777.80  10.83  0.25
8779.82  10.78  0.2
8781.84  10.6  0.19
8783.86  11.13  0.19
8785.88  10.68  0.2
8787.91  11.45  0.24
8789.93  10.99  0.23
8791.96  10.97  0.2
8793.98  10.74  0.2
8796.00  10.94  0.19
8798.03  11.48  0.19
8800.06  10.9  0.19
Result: 10.9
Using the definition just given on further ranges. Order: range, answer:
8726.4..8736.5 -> 10.5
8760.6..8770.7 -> 10.9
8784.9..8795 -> 11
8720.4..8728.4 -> 10.8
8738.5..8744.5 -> 11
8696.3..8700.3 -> 10.8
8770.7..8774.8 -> 10.6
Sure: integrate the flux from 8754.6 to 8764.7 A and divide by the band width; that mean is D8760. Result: 11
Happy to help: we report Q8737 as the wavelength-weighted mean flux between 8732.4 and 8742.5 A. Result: 10.6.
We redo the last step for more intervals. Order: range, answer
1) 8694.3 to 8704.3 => 10.9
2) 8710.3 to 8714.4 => 10.8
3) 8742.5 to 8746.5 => 10.9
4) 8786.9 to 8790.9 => 11.2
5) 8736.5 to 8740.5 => 10.8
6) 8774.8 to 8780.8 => 10.9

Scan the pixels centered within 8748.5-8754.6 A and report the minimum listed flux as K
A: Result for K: 10.39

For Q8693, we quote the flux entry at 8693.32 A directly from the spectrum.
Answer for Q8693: 10.66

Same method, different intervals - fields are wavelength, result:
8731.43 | 10.85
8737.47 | 10.62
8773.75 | 10.39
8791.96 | 10.97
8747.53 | 10.69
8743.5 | 11.1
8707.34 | 11.09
